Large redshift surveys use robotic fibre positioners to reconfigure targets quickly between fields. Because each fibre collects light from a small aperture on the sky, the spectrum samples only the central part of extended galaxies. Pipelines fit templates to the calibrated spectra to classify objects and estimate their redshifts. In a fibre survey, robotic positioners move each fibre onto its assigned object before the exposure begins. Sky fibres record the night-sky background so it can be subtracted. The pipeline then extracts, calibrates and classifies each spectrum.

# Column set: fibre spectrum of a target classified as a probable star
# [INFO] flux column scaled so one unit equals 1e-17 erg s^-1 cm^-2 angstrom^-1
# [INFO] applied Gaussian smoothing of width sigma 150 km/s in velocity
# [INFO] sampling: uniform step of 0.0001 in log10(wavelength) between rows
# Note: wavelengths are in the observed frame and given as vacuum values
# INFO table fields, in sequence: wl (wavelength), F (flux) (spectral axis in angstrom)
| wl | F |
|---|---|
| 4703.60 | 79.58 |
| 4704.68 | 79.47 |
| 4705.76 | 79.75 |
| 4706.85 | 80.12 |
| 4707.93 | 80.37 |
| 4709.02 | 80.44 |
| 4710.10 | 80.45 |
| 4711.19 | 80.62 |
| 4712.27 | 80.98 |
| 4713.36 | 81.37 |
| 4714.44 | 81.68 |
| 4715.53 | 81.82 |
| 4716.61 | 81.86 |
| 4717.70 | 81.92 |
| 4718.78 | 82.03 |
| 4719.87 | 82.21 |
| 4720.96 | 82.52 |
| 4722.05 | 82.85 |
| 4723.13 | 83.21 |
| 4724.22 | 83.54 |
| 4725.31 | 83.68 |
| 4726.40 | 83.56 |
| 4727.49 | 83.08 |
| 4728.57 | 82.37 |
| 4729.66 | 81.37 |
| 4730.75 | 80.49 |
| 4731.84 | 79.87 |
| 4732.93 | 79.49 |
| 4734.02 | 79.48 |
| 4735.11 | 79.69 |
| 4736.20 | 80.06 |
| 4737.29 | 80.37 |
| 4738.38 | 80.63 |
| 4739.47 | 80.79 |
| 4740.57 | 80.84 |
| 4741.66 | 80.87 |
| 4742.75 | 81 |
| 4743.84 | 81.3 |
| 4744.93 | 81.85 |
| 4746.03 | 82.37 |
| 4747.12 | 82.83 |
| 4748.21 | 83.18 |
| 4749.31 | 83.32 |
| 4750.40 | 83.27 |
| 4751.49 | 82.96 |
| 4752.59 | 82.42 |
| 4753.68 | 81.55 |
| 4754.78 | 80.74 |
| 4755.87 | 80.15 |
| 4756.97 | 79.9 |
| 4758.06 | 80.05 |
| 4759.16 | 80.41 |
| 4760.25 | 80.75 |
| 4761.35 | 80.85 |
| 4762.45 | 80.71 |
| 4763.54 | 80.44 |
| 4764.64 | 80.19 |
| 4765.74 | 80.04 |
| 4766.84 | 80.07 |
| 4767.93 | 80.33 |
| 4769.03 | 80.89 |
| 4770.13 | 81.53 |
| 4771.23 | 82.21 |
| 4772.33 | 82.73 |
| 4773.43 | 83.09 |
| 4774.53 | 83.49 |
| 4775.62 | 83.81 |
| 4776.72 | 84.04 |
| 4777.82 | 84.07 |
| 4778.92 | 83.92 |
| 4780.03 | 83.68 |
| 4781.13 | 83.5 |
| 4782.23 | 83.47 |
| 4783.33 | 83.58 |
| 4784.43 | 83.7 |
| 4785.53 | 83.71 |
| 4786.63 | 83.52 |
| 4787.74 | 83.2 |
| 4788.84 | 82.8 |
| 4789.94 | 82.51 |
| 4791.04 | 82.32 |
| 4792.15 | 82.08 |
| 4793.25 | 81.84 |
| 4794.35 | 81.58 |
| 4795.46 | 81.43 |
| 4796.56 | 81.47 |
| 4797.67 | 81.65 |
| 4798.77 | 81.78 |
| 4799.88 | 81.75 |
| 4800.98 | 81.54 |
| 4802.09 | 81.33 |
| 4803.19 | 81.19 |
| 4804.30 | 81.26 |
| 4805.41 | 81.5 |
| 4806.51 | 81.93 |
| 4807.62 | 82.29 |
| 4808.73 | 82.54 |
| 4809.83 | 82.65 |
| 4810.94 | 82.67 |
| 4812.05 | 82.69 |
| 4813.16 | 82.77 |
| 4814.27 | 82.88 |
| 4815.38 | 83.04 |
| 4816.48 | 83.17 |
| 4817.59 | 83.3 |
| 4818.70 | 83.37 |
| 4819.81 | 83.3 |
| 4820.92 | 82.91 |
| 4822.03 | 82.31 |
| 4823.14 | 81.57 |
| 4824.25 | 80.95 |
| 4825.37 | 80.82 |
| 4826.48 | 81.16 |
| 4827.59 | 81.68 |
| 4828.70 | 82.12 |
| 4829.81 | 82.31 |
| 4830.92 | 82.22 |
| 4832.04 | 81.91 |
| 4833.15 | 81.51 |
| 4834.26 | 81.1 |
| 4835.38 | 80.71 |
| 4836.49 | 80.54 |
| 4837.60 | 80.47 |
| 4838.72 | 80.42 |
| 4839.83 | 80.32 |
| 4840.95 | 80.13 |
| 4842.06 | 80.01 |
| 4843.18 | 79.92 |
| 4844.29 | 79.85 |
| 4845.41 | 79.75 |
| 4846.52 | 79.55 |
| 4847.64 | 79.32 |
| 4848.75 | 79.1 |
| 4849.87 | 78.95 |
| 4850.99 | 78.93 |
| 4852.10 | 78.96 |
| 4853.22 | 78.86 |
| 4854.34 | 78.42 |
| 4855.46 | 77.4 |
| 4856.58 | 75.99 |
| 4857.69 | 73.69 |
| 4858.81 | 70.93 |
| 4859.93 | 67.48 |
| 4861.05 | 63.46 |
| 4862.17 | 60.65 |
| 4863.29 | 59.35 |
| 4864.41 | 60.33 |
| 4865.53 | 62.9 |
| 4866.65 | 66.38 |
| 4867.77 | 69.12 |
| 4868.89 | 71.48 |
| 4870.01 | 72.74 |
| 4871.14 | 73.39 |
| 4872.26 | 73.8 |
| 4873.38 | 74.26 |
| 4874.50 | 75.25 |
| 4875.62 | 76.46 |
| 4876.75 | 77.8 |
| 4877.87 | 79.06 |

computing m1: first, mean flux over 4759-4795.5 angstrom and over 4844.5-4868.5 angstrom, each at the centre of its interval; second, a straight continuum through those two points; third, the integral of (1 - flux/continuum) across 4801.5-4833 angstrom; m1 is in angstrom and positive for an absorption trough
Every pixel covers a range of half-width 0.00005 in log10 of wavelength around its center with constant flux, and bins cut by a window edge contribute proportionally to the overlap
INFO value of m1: -2.0 angstrom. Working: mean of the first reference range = 82.3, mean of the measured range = 82.2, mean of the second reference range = 72.5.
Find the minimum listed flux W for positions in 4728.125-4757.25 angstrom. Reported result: 79.48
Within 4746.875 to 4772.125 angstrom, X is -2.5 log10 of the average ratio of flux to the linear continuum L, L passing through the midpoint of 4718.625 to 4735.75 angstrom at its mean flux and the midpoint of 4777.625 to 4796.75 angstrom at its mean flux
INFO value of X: 0.02 mag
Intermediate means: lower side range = 81.8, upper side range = 82.9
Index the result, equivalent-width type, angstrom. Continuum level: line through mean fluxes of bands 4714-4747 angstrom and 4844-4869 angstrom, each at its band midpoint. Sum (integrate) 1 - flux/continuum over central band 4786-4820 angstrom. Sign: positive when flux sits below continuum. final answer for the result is -2.6 angstrom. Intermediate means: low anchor 81.6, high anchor 72.6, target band 82.3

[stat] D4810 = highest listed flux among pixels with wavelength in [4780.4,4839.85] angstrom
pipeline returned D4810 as 83.71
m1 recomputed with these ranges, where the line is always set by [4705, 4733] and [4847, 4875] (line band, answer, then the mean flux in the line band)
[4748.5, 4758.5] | -0.30 angstrom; 81.7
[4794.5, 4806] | -0.81 angstrom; 81.5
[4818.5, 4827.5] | -0.89 angstrom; 81.9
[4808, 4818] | -1.00 angstrom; 82.9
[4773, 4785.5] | -0.99 angstrom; 83.7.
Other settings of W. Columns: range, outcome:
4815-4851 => 78.93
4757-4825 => 80.04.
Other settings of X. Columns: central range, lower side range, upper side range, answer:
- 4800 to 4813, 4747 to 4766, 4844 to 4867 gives -0.07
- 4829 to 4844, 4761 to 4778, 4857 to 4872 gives -0.13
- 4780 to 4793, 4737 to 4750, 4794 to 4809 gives -0.02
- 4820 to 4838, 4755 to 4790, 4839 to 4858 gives -0.02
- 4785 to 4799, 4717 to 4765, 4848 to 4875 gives -0.07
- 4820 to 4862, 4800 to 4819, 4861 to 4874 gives -0.07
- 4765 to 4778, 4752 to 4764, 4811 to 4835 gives -0.01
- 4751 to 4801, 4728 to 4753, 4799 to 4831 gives 0.00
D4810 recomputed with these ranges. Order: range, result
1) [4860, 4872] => 73.39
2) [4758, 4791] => 84.07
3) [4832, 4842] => 81.91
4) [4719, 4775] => 83.68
